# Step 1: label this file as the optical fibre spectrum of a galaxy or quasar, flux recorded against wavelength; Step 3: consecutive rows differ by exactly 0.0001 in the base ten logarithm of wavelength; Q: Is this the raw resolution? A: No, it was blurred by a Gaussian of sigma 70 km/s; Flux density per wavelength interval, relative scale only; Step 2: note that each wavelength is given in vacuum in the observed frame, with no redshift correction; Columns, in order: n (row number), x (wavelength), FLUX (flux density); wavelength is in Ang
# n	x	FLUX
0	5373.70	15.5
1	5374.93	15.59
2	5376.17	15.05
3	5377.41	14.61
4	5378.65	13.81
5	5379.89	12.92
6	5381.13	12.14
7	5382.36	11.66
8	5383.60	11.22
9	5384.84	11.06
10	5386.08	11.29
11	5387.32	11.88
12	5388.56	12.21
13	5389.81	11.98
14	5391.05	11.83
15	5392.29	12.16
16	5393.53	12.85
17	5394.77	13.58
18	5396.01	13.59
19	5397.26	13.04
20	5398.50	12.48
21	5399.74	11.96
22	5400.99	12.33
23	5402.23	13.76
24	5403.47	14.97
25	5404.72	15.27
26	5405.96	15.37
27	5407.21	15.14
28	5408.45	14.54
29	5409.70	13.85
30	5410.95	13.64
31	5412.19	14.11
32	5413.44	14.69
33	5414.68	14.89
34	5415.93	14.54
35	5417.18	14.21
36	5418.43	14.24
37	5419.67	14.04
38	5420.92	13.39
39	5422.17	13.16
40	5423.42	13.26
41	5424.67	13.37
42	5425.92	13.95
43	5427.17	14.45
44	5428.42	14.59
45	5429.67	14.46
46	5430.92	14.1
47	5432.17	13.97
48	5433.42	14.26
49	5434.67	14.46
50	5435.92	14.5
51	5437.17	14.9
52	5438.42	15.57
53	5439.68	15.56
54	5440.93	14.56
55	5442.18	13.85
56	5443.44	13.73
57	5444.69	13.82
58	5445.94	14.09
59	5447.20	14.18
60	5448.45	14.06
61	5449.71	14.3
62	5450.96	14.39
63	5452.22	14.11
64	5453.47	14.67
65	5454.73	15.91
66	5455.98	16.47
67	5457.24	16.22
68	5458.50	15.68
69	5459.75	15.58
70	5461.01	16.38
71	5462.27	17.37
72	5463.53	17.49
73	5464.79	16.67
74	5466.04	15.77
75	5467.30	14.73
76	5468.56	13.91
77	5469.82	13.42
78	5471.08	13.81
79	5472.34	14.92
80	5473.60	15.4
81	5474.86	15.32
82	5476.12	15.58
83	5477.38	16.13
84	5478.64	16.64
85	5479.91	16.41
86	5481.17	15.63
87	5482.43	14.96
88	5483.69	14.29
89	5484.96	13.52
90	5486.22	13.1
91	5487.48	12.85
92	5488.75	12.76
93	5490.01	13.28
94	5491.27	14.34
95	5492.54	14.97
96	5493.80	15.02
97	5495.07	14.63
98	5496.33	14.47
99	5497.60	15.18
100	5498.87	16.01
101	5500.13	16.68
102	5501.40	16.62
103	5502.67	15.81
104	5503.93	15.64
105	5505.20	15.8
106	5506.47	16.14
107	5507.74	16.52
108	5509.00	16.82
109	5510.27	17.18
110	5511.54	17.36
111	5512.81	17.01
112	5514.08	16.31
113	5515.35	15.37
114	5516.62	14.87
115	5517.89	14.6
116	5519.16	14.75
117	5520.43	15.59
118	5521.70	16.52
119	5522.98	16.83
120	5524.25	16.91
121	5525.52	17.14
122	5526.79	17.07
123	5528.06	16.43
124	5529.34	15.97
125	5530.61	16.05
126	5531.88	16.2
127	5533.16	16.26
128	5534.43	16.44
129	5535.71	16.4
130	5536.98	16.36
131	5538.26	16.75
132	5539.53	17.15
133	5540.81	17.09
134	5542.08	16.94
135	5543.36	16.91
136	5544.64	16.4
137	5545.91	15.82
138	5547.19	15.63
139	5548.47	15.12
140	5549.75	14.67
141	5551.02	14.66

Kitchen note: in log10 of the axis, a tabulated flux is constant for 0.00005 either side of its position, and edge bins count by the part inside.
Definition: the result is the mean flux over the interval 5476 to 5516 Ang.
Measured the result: 15.4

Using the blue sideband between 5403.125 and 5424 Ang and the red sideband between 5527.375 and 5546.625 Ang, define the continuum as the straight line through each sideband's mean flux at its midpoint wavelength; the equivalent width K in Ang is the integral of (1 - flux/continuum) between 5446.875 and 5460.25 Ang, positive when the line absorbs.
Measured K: -0.1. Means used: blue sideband 14.3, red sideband 16.5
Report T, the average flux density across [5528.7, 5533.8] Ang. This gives 16.1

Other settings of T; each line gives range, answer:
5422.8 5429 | 13.9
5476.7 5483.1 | 15.9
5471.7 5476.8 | 15.3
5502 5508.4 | 16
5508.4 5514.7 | 16.9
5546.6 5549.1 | 15.4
